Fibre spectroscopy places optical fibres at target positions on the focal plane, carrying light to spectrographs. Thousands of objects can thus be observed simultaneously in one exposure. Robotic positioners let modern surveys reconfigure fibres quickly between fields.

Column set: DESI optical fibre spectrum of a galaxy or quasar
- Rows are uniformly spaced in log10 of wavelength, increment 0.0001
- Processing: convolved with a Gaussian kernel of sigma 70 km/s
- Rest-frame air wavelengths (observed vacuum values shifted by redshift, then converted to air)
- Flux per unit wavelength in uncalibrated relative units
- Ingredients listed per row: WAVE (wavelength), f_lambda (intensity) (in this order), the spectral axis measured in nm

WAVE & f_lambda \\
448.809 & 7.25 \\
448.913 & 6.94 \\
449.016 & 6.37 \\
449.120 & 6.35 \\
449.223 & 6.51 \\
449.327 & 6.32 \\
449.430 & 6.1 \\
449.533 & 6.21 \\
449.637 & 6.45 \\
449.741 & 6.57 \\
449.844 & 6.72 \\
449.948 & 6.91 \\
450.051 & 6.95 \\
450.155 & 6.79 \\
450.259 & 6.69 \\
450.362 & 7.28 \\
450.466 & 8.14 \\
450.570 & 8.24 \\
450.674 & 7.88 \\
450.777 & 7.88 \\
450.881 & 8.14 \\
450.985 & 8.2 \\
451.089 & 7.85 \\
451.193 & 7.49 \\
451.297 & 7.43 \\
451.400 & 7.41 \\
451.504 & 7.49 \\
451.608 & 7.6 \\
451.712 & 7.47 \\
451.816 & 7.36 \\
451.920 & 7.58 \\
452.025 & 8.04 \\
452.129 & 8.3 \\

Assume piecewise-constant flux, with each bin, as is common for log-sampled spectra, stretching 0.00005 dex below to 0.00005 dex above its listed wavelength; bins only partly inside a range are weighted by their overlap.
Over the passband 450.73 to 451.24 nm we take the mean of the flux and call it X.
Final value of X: 7.91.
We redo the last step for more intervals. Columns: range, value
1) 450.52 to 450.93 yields 8.04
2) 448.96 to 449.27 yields 6.42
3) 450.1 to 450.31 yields 6.72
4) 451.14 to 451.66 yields 7.49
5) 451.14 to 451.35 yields 7.49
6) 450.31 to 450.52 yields 7.72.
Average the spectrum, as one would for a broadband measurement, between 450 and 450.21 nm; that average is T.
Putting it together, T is 6.84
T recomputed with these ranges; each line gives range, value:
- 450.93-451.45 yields 7.69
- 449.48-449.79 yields 6.4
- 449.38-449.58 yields 6.17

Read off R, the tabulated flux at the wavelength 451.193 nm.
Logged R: 7.49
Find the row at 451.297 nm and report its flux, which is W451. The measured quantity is 7.43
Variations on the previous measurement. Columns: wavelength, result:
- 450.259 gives 6.69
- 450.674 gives 7.88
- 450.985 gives 8.2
